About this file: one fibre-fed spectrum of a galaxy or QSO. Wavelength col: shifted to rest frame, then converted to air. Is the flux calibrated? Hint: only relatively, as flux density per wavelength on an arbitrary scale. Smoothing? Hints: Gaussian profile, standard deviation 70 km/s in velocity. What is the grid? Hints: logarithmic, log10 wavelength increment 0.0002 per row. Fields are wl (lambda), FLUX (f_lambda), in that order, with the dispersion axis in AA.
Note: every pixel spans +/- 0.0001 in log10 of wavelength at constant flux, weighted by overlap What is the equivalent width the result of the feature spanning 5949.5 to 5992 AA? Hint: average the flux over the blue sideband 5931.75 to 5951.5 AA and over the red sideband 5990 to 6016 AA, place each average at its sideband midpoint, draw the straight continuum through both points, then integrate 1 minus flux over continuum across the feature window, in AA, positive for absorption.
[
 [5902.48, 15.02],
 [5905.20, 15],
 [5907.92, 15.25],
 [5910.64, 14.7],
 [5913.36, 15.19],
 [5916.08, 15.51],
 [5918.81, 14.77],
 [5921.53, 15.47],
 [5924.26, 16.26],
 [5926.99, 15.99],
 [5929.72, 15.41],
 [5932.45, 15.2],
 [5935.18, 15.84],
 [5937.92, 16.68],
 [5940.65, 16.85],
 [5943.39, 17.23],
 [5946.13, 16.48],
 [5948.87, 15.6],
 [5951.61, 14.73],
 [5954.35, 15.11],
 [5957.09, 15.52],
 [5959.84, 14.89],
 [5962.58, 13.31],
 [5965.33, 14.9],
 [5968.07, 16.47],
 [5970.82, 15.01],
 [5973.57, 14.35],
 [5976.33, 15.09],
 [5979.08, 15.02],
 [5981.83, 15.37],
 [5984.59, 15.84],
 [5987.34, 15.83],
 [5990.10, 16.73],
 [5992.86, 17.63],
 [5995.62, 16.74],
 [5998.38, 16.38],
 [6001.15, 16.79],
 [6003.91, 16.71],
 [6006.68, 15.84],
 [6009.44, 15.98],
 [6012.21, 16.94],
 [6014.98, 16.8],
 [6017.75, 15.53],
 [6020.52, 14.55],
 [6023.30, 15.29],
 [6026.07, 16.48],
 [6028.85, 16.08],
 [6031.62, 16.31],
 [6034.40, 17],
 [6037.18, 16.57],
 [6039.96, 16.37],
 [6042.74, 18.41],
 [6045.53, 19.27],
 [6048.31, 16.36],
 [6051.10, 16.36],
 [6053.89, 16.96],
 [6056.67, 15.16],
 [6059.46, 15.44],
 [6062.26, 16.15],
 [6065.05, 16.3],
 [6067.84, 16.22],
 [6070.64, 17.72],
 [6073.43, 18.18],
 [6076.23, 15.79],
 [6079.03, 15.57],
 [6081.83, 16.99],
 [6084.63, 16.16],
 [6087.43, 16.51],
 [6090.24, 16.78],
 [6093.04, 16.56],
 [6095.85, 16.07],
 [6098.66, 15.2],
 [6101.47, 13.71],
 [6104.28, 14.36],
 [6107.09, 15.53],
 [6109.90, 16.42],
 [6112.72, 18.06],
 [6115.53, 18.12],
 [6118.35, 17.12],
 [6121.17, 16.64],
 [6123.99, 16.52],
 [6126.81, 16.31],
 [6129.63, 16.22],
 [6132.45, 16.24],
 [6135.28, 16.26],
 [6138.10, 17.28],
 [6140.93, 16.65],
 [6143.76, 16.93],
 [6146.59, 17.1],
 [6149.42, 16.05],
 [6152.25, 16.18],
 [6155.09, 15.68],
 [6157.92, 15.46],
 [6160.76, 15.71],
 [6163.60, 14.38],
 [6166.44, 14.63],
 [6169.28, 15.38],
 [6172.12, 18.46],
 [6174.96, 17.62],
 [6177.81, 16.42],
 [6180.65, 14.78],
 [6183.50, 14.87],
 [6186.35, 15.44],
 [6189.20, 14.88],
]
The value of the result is 3.0 AA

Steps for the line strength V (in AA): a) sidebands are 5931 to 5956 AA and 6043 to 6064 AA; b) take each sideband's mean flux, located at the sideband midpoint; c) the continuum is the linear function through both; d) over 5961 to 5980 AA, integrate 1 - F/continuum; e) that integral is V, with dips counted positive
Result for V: 1.47 AA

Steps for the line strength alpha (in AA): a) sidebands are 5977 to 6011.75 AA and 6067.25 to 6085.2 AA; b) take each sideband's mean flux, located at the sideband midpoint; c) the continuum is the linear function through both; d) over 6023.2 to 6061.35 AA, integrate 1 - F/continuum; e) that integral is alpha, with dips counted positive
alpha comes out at -0.2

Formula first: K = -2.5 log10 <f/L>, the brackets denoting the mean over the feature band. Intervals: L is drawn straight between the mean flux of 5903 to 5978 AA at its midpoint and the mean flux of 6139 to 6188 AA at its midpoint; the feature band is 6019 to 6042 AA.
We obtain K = -0.03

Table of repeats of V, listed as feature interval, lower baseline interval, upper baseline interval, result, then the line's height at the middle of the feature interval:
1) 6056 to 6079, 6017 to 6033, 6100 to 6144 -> -0.50 AA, 16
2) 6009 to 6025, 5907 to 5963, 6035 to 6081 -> 0.45 AA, 16.3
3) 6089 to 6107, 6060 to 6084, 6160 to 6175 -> 1.03 AA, 16.4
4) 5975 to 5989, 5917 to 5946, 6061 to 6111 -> 0.50 AA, 16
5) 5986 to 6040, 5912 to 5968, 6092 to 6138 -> -1.63 AA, 15.8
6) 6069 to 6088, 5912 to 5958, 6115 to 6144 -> -0.29 AA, 16.5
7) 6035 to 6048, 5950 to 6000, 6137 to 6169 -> -1.52 AA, 15.7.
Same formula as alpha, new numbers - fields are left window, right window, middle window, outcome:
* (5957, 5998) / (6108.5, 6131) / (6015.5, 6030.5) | 0.29 AA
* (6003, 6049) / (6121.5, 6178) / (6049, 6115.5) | 0.71 AA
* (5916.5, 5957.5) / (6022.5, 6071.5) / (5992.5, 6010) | -0.31 AA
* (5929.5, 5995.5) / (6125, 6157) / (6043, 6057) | -0.91 AA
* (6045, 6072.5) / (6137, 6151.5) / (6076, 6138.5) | 1.48 AA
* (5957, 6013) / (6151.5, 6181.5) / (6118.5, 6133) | -0.54 AA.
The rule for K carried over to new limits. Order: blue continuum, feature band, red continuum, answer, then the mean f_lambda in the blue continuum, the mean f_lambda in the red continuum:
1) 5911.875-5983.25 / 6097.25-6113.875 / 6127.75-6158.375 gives 0.05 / 15.5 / 16.4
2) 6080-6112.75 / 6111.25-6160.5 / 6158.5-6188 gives -0.05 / 15.9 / 15.7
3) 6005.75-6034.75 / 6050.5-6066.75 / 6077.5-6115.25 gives 0.00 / 16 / 16.1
